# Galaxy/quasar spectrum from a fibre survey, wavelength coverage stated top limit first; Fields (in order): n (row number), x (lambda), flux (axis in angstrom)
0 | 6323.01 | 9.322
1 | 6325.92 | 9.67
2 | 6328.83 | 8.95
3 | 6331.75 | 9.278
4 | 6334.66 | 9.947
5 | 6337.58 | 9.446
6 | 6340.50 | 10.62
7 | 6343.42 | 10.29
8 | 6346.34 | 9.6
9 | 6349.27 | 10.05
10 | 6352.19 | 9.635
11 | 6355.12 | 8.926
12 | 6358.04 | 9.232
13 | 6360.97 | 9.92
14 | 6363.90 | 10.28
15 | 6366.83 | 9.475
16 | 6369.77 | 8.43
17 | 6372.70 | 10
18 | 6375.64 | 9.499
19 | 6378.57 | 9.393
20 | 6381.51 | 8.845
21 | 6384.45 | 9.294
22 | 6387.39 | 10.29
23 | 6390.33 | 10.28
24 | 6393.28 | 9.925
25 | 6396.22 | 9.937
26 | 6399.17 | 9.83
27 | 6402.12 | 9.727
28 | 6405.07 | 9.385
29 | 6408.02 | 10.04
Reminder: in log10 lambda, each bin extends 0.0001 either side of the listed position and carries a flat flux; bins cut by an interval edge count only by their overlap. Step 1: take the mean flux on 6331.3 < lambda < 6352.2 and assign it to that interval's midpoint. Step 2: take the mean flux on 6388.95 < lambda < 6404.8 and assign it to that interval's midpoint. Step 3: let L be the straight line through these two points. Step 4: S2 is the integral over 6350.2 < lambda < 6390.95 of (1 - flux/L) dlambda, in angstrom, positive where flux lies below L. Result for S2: 1.5 angstrom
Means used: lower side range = 9.9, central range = 9.53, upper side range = 9.89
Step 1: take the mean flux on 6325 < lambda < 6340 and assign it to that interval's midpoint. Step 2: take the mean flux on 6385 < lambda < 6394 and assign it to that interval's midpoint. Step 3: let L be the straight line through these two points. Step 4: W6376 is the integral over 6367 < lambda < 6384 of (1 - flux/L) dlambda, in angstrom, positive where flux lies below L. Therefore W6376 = 1.2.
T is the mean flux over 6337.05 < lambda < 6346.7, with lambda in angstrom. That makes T 10.1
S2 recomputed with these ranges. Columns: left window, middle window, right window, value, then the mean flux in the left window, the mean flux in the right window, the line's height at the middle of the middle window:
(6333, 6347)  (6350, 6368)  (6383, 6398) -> 0.7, 10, 9.94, 9.98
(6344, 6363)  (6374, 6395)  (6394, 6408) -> 0.1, 9.62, 9.76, 9.71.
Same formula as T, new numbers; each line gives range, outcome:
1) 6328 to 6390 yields 9.61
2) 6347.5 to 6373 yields 9.53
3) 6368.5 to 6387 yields 9.32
